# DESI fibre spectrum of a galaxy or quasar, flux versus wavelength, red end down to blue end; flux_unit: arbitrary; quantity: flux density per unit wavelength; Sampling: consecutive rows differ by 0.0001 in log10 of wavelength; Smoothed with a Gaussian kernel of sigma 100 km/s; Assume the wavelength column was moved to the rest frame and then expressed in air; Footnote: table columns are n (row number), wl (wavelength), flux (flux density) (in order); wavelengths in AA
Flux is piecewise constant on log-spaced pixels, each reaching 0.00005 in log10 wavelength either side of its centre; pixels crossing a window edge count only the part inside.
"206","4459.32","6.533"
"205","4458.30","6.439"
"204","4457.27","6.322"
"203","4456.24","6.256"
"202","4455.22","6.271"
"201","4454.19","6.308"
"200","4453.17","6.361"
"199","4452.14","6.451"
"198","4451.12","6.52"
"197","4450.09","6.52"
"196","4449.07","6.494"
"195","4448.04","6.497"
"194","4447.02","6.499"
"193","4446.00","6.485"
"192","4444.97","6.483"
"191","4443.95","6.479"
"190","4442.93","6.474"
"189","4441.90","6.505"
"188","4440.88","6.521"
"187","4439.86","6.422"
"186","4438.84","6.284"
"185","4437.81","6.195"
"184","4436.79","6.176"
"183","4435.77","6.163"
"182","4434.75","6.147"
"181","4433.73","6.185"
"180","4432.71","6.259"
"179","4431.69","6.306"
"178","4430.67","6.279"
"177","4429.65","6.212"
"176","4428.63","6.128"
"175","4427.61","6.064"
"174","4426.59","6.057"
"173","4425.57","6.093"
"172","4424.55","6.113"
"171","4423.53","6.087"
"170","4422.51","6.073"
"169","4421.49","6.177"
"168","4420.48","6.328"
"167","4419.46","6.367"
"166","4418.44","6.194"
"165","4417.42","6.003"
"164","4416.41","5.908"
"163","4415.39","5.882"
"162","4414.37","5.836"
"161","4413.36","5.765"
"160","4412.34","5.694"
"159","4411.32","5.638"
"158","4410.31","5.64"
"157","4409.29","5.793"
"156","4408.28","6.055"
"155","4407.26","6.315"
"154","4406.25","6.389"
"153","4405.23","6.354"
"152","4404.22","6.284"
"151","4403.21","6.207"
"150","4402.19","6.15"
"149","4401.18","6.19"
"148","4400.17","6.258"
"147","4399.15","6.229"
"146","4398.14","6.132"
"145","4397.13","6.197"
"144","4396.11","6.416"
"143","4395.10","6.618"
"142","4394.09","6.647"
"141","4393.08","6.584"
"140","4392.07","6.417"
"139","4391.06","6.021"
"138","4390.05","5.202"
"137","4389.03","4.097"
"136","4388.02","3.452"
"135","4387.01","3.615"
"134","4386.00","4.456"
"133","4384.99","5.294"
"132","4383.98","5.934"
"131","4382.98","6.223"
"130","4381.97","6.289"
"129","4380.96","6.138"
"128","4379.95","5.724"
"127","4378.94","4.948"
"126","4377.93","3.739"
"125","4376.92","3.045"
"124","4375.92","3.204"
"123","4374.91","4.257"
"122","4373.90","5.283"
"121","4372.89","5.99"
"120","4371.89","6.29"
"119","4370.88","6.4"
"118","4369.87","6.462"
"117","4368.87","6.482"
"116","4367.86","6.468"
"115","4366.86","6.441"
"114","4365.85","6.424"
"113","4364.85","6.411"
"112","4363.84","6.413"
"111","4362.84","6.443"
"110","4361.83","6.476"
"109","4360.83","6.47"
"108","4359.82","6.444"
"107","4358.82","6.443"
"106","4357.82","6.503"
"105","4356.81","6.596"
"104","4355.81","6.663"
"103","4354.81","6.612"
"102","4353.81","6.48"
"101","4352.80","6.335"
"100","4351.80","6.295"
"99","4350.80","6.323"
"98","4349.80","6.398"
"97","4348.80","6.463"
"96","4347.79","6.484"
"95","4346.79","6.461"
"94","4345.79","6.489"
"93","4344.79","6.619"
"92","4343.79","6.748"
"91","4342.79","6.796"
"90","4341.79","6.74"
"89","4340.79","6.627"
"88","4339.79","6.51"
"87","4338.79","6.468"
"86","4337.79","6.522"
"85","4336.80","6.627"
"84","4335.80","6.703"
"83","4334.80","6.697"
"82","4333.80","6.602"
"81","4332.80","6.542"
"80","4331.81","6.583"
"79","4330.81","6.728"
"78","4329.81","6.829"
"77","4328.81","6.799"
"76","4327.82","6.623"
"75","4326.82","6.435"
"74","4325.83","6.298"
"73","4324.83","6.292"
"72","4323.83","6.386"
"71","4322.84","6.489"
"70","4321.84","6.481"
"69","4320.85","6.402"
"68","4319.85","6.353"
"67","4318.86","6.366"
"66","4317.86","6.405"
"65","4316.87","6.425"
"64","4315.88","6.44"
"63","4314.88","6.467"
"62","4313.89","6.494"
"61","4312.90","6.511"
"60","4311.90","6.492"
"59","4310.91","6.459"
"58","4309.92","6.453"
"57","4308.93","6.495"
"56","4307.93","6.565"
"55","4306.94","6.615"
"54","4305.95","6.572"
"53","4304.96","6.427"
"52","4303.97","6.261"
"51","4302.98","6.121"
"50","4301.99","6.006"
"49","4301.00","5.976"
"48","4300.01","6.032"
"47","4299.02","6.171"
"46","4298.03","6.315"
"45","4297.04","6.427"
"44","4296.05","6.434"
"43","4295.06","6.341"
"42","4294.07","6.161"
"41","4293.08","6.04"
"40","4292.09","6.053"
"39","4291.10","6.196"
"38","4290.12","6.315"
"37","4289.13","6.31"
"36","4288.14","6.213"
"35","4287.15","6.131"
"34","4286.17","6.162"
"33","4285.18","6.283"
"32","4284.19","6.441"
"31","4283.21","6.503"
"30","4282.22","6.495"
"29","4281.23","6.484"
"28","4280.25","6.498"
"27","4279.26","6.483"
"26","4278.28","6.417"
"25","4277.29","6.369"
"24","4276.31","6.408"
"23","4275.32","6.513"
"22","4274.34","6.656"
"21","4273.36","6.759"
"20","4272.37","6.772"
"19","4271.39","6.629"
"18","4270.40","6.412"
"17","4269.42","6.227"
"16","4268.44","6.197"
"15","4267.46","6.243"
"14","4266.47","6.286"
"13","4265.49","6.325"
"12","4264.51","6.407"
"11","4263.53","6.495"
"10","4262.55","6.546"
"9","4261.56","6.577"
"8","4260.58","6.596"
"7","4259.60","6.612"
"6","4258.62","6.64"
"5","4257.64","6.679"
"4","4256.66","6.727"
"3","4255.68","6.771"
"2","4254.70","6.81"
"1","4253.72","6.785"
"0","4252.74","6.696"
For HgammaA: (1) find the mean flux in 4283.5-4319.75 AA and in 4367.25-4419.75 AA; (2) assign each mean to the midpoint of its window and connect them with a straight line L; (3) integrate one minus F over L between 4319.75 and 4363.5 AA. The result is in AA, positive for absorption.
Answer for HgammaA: -3.41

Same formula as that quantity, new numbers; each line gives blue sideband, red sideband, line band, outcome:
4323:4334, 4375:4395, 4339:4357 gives -1.4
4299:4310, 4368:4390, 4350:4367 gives -3.1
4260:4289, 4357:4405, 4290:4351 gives -2.9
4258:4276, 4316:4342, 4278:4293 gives 0.4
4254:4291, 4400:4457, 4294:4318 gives 0.2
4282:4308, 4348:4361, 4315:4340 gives -0.6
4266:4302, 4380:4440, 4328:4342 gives -1.0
